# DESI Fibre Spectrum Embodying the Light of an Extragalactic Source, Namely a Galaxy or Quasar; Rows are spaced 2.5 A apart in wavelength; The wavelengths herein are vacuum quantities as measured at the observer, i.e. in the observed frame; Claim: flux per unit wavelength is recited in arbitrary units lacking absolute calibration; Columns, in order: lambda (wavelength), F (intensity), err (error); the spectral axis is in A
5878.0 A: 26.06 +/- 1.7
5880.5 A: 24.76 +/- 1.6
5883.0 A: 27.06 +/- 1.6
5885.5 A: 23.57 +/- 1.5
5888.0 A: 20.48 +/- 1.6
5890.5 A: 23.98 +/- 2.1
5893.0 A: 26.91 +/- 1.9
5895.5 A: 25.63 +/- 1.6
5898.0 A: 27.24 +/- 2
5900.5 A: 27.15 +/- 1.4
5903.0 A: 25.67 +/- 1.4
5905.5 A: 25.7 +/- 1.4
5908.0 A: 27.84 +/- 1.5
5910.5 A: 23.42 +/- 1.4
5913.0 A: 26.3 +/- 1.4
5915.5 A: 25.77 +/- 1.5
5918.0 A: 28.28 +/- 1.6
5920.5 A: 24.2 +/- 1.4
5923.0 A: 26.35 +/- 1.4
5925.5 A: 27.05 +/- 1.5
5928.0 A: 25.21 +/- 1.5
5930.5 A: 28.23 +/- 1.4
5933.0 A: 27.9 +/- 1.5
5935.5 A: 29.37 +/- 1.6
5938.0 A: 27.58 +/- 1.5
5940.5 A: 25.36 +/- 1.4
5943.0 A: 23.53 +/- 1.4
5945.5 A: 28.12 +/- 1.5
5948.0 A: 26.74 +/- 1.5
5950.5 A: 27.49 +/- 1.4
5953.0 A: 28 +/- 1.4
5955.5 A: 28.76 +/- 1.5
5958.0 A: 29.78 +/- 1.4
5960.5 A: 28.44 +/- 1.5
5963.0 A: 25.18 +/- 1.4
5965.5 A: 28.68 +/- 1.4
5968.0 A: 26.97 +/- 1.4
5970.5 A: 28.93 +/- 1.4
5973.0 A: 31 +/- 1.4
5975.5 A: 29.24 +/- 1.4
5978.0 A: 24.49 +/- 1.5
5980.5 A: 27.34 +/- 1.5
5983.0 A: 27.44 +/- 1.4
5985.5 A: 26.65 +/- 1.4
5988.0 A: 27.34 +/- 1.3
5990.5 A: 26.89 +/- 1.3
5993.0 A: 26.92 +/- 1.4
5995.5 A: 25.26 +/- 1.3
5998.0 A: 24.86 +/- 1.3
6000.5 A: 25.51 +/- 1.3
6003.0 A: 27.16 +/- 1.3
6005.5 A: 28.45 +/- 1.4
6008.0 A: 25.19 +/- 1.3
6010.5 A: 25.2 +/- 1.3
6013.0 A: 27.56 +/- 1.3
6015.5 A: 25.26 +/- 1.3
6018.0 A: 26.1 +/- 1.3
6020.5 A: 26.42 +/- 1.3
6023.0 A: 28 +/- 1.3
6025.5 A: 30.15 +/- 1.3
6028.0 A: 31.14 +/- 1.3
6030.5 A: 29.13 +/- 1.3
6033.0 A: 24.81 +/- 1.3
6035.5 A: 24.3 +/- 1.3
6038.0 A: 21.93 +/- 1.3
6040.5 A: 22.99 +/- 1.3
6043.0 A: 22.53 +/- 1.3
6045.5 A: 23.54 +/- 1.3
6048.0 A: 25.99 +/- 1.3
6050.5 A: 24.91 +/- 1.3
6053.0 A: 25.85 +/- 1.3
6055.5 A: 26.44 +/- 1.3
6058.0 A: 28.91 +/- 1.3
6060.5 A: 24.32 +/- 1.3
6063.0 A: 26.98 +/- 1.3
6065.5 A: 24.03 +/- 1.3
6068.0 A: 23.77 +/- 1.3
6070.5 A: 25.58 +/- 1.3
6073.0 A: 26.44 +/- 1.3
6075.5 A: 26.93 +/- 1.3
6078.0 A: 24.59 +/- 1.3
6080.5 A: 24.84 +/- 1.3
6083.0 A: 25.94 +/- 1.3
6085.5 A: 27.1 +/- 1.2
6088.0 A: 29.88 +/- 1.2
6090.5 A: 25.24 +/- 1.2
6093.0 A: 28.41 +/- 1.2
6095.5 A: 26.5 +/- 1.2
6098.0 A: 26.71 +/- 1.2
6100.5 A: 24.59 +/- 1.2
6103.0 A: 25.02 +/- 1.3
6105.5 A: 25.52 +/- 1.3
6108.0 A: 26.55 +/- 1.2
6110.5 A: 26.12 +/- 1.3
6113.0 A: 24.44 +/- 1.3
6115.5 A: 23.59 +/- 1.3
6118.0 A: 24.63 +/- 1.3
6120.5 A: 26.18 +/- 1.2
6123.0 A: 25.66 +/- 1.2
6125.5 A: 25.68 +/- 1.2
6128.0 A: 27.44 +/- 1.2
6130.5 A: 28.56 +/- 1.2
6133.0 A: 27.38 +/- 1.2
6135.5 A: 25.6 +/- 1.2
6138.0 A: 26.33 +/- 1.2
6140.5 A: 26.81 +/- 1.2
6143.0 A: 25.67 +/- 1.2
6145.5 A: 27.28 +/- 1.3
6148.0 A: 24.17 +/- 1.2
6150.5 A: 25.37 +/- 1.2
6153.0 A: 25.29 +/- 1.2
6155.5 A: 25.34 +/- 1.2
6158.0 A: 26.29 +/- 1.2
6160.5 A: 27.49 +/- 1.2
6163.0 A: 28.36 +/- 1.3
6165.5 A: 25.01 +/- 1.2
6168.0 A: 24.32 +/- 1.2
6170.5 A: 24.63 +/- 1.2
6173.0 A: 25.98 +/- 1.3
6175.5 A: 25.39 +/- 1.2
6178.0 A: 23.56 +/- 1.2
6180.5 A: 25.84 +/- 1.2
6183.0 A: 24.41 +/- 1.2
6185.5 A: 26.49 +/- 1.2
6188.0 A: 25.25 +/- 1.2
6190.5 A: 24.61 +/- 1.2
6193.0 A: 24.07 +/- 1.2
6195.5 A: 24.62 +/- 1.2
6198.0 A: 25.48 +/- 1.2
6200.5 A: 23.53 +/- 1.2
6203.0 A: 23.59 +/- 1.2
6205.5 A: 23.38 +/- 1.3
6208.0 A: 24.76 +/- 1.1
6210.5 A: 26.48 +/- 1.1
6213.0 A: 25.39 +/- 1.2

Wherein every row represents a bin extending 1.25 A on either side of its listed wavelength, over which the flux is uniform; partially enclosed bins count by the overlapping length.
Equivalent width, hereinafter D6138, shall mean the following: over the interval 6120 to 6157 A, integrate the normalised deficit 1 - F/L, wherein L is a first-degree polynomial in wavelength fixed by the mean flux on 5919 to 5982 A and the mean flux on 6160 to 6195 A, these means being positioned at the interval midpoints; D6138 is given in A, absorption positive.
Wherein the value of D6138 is -0.7 A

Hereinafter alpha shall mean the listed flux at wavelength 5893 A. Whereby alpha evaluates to 26.91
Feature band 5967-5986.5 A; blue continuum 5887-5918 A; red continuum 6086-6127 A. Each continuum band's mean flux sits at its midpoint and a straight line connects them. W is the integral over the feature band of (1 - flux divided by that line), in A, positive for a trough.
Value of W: -1.5 A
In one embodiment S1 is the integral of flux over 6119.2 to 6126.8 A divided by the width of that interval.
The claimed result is 25.8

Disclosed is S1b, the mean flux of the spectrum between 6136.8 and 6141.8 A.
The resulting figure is 26.6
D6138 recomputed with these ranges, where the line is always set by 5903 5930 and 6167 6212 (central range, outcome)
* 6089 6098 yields -0.6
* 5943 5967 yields -1.7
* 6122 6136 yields -1.0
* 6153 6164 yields -0.8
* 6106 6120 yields 0.0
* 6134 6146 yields -0.6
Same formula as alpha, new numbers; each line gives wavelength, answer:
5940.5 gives 25.36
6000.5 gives 25.51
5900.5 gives 27.15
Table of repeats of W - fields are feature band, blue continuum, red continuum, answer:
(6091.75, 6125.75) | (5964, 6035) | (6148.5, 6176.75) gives 0.7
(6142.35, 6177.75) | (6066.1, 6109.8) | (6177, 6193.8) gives -0.7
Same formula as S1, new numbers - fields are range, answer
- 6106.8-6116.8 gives 25.2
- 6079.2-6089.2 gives 26.9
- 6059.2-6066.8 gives 25.1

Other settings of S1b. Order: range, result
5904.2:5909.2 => 26.7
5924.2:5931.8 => 26.8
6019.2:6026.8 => 28.2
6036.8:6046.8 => 22.8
